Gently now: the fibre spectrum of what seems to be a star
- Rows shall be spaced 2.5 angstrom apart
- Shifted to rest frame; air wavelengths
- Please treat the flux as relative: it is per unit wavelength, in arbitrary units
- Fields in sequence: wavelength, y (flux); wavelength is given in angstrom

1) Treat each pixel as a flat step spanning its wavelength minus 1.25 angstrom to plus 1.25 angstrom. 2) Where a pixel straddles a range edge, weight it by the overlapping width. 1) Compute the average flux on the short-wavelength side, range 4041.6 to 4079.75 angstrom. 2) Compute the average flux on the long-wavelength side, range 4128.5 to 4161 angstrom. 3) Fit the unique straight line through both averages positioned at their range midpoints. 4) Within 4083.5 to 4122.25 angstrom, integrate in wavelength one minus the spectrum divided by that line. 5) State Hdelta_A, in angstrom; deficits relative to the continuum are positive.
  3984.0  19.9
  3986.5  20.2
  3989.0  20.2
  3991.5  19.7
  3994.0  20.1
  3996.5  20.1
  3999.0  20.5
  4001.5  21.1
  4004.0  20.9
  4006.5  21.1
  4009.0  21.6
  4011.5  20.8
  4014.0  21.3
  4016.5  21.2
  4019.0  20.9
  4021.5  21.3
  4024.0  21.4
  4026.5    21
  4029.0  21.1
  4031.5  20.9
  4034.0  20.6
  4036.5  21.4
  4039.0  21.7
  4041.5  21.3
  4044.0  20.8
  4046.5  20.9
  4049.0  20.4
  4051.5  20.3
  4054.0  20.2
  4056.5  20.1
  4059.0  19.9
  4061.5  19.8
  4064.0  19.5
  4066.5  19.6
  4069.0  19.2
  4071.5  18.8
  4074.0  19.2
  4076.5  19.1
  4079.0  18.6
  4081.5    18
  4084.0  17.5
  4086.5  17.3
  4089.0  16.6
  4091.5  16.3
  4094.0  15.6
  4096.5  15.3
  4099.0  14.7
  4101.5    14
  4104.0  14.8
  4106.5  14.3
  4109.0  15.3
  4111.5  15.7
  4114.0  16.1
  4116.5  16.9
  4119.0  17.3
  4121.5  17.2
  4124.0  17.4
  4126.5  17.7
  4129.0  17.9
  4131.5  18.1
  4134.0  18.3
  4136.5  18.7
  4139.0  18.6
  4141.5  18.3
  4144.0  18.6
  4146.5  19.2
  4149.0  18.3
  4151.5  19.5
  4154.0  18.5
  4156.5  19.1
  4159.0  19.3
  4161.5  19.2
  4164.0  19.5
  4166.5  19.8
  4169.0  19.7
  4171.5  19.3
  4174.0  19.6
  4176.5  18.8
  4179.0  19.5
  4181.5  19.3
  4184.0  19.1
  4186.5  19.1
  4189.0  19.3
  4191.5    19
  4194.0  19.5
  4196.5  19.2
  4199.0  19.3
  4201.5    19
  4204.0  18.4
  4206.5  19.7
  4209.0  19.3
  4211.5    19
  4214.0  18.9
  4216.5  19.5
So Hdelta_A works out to 6.8 angstrom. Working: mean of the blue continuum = 19.8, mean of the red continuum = 18.7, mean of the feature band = 15.9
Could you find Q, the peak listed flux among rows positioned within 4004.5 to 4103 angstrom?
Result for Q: 21.7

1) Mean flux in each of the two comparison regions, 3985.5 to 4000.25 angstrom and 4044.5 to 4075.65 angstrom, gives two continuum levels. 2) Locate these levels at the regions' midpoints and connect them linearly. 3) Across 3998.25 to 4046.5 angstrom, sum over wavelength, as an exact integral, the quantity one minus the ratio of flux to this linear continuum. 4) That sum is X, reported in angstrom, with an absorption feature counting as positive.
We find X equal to -2.6 angstrom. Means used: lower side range 20.1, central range 21.1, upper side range 19.8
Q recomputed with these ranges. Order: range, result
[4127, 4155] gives 19.5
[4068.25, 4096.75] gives 19.2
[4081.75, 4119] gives 17.5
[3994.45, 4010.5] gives 21.6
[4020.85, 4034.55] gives 21.4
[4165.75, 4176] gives 19.8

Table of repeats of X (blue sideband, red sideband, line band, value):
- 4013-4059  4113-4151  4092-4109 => 3.6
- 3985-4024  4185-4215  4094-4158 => 8.3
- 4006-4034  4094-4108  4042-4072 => -3.0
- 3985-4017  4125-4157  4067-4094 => 2.0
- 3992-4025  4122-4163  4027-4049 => -0.7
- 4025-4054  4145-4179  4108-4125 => 2.8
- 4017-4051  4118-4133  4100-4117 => 2.8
